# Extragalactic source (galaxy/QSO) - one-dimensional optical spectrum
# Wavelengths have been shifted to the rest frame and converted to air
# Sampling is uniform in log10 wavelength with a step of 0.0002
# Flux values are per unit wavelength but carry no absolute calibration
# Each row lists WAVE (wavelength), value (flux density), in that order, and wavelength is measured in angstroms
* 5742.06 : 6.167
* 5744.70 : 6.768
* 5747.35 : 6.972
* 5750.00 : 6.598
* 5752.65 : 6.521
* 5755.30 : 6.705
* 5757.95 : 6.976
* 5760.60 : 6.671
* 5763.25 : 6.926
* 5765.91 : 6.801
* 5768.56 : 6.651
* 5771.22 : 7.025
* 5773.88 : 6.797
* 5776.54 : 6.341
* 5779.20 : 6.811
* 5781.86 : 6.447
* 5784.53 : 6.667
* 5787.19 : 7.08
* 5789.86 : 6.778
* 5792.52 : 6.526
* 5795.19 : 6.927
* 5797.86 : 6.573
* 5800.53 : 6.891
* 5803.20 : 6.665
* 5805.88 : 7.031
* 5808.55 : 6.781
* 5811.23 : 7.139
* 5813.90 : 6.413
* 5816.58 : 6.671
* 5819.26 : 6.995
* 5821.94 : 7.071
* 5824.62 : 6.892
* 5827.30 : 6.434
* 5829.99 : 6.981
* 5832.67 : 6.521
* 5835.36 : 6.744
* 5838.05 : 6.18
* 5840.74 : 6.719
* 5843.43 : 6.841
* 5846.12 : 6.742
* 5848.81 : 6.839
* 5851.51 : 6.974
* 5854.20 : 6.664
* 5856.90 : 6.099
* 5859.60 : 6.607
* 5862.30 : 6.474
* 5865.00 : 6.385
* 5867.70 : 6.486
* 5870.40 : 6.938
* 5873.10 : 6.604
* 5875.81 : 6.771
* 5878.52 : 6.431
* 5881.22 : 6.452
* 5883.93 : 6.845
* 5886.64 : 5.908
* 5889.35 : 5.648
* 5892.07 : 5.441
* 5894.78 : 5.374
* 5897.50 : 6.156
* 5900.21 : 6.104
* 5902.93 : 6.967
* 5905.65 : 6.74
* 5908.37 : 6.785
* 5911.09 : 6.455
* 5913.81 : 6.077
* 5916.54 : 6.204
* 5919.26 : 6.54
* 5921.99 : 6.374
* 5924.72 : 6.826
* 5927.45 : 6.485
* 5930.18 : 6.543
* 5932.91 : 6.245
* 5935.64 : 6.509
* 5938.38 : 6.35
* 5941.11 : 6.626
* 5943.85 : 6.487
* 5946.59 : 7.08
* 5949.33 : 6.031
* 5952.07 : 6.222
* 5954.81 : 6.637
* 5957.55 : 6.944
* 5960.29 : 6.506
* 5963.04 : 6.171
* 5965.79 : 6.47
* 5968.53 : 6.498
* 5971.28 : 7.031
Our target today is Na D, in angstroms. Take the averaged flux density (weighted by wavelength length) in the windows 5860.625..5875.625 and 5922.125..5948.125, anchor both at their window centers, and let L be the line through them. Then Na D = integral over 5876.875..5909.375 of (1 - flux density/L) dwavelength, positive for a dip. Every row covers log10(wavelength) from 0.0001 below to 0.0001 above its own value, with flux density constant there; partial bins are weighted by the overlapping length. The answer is 1.7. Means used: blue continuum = 6.59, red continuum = 6.56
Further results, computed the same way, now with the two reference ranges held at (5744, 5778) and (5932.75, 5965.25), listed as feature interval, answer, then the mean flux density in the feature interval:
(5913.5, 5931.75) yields 0.2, 6.45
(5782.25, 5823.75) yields -0.7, 6.81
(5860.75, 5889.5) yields 0.5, 6.49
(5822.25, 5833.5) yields -0.2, 6.75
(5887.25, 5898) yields 1.5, 5.63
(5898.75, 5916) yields 0.1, 6.5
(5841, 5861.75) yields -0.2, 6.67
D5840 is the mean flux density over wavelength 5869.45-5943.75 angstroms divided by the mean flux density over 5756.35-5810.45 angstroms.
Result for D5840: 0.9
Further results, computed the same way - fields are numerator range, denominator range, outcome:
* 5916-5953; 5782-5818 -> 0.96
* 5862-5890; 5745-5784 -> 0.96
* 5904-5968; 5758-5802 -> 0.96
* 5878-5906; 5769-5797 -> 0.92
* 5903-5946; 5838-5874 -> 0.98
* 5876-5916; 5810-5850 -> 0.93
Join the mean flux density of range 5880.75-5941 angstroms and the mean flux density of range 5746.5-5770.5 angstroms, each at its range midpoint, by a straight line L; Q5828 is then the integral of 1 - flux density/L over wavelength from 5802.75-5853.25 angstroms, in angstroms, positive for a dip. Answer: -1.6 angstroms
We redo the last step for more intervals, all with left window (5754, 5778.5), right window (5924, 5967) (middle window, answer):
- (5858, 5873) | 0.1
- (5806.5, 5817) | -0.1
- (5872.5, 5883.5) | 0.0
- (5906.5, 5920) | 0.3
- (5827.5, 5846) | 0.0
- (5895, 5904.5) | 0.4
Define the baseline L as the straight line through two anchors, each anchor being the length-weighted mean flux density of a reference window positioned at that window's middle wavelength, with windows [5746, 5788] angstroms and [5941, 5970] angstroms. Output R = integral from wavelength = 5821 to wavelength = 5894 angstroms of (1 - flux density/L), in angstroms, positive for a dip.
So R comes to 1.1 angstroms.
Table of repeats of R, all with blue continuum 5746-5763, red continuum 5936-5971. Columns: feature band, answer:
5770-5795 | 0.0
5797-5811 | -0.3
